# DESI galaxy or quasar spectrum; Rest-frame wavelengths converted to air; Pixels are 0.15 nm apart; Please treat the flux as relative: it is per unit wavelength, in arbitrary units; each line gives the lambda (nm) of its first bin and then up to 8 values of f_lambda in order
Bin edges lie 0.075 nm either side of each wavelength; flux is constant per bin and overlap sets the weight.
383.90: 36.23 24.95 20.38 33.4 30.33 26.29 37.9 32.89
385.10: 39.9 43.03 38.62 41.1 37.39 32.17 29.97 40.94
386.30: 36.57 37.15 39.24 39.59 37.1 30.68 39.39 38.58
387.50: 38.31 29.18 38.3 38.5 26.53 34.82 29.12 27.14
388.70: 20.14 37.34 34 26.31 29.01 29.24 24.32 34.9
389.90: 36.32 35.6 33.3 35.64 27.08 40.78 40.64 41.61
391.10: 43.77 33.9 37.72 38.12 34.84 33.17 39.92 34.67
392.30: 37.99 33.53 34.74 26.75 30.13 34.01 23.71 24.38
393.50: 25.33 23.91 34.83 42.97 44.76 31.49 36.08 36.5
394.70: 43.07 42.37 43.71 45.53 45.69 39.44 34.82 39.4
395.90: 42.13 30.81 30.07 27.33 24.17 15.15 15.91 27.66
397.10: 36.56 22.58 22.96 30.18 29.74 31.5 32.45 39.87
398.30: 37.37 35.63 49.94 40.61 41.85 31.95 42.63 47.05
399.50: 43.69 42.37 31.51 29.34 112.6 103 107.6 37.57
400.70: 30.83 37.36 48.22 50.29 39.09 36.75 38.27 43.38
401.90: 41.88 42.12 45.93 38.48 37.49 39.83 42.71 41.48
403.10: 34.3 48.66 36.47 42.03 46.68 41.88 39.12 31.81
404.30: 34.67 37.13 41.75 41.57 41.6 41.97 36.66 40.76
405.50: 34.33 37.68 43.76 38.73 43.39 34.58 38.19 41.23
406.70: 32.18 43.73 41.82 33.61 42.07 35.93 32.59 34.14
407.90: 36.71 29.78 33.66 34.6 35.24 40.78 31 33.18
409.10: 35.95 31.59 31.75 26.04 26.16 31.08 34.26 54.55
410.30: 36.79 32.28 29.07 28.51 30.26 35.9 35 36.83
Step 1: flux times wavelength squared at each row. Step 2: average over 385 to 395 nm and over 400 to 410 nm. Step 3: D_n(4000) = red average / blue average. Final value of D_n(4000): 1.27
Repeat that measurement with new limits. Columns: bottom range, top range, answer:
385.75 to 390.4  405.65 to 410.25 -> 1.19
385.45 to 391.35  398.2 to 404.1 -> 1.41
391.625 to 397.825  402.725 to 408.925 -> 1.23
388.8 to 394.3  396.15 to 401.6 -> 1.25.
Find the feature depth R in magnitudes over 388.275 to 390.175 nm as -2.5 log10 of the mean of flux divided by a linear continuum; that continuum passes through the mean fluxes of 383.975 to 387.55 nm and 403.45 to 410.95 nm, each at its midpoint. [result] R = 0.16 mag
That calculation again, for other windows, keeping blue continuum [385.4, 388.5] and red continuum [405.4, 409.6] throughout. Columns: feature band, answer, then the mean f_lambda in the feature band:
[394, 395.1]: -0.116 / 39.9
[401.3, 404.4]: -0.118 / 40.1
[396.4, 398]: 0.351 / 26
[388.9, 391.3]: 0.050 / 34.2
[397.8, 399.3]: -0.079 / 38.6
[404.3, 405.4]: -0.108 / 39.8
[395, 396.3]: -0.078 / 38.6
